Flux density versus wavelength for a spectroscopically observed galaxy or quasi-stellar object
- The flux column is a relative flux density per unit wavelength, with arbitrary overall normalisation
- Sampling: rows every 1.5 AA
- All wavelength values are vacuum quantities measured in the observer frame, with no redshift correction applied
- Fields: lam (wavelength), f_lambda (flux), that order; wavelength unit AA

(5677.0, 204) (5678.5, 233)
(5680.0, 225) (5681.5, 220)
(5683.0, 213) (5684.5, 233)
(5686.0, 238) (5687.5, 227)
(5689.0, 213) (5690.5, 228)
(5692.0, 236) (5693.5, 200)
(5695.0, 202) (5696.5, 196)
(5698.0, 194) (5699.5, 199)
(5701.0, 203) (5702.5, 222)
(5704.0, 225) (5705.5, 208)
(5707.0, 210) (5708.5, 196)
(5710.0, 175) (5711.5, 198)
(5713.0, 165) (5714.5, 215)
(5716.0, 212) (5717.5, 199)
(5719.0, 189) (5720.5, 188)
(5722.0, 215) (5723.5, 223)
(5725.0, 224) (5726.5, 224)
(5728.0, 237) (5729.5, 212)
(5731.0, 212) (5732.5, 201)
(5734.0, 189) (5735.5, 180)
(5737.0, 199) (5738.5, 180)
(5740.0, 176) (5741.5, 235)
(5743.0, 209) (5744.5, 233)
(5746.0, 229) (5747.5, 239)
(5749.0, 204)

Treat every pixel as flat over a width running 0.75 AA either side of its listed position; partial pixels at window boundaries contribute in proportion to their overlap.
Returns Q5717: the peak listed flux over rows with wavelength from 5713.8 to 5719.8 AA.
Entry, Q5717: 215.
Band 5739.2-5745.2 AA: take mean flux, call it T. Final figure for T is 213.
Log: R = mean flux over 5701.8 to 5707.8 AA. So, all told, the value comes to 216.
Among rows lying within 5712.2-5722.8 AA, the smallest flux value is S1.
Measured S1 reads 165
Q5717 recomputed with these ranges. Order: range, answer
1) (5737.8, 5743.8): 235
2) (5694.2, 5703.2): 222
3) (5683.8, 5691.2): 238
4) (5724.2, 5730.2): 237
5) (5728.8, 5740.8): 212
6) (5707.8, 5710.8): 196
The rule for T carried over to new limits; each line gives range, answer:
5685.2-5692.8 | 228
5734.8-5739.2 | 186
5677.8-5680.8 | 229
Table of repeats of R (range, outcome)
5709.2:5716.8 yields 193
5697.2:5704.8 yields 209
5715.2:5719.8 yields 200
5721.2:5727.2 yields 221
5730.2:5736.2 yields 196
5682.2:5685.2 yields 223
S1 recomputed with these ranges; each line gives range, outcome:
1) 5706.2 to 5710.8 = 175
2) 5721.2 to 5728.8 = 215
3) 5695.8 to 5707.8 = 194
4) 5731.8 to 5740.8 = 176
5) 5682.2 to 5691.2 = 213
